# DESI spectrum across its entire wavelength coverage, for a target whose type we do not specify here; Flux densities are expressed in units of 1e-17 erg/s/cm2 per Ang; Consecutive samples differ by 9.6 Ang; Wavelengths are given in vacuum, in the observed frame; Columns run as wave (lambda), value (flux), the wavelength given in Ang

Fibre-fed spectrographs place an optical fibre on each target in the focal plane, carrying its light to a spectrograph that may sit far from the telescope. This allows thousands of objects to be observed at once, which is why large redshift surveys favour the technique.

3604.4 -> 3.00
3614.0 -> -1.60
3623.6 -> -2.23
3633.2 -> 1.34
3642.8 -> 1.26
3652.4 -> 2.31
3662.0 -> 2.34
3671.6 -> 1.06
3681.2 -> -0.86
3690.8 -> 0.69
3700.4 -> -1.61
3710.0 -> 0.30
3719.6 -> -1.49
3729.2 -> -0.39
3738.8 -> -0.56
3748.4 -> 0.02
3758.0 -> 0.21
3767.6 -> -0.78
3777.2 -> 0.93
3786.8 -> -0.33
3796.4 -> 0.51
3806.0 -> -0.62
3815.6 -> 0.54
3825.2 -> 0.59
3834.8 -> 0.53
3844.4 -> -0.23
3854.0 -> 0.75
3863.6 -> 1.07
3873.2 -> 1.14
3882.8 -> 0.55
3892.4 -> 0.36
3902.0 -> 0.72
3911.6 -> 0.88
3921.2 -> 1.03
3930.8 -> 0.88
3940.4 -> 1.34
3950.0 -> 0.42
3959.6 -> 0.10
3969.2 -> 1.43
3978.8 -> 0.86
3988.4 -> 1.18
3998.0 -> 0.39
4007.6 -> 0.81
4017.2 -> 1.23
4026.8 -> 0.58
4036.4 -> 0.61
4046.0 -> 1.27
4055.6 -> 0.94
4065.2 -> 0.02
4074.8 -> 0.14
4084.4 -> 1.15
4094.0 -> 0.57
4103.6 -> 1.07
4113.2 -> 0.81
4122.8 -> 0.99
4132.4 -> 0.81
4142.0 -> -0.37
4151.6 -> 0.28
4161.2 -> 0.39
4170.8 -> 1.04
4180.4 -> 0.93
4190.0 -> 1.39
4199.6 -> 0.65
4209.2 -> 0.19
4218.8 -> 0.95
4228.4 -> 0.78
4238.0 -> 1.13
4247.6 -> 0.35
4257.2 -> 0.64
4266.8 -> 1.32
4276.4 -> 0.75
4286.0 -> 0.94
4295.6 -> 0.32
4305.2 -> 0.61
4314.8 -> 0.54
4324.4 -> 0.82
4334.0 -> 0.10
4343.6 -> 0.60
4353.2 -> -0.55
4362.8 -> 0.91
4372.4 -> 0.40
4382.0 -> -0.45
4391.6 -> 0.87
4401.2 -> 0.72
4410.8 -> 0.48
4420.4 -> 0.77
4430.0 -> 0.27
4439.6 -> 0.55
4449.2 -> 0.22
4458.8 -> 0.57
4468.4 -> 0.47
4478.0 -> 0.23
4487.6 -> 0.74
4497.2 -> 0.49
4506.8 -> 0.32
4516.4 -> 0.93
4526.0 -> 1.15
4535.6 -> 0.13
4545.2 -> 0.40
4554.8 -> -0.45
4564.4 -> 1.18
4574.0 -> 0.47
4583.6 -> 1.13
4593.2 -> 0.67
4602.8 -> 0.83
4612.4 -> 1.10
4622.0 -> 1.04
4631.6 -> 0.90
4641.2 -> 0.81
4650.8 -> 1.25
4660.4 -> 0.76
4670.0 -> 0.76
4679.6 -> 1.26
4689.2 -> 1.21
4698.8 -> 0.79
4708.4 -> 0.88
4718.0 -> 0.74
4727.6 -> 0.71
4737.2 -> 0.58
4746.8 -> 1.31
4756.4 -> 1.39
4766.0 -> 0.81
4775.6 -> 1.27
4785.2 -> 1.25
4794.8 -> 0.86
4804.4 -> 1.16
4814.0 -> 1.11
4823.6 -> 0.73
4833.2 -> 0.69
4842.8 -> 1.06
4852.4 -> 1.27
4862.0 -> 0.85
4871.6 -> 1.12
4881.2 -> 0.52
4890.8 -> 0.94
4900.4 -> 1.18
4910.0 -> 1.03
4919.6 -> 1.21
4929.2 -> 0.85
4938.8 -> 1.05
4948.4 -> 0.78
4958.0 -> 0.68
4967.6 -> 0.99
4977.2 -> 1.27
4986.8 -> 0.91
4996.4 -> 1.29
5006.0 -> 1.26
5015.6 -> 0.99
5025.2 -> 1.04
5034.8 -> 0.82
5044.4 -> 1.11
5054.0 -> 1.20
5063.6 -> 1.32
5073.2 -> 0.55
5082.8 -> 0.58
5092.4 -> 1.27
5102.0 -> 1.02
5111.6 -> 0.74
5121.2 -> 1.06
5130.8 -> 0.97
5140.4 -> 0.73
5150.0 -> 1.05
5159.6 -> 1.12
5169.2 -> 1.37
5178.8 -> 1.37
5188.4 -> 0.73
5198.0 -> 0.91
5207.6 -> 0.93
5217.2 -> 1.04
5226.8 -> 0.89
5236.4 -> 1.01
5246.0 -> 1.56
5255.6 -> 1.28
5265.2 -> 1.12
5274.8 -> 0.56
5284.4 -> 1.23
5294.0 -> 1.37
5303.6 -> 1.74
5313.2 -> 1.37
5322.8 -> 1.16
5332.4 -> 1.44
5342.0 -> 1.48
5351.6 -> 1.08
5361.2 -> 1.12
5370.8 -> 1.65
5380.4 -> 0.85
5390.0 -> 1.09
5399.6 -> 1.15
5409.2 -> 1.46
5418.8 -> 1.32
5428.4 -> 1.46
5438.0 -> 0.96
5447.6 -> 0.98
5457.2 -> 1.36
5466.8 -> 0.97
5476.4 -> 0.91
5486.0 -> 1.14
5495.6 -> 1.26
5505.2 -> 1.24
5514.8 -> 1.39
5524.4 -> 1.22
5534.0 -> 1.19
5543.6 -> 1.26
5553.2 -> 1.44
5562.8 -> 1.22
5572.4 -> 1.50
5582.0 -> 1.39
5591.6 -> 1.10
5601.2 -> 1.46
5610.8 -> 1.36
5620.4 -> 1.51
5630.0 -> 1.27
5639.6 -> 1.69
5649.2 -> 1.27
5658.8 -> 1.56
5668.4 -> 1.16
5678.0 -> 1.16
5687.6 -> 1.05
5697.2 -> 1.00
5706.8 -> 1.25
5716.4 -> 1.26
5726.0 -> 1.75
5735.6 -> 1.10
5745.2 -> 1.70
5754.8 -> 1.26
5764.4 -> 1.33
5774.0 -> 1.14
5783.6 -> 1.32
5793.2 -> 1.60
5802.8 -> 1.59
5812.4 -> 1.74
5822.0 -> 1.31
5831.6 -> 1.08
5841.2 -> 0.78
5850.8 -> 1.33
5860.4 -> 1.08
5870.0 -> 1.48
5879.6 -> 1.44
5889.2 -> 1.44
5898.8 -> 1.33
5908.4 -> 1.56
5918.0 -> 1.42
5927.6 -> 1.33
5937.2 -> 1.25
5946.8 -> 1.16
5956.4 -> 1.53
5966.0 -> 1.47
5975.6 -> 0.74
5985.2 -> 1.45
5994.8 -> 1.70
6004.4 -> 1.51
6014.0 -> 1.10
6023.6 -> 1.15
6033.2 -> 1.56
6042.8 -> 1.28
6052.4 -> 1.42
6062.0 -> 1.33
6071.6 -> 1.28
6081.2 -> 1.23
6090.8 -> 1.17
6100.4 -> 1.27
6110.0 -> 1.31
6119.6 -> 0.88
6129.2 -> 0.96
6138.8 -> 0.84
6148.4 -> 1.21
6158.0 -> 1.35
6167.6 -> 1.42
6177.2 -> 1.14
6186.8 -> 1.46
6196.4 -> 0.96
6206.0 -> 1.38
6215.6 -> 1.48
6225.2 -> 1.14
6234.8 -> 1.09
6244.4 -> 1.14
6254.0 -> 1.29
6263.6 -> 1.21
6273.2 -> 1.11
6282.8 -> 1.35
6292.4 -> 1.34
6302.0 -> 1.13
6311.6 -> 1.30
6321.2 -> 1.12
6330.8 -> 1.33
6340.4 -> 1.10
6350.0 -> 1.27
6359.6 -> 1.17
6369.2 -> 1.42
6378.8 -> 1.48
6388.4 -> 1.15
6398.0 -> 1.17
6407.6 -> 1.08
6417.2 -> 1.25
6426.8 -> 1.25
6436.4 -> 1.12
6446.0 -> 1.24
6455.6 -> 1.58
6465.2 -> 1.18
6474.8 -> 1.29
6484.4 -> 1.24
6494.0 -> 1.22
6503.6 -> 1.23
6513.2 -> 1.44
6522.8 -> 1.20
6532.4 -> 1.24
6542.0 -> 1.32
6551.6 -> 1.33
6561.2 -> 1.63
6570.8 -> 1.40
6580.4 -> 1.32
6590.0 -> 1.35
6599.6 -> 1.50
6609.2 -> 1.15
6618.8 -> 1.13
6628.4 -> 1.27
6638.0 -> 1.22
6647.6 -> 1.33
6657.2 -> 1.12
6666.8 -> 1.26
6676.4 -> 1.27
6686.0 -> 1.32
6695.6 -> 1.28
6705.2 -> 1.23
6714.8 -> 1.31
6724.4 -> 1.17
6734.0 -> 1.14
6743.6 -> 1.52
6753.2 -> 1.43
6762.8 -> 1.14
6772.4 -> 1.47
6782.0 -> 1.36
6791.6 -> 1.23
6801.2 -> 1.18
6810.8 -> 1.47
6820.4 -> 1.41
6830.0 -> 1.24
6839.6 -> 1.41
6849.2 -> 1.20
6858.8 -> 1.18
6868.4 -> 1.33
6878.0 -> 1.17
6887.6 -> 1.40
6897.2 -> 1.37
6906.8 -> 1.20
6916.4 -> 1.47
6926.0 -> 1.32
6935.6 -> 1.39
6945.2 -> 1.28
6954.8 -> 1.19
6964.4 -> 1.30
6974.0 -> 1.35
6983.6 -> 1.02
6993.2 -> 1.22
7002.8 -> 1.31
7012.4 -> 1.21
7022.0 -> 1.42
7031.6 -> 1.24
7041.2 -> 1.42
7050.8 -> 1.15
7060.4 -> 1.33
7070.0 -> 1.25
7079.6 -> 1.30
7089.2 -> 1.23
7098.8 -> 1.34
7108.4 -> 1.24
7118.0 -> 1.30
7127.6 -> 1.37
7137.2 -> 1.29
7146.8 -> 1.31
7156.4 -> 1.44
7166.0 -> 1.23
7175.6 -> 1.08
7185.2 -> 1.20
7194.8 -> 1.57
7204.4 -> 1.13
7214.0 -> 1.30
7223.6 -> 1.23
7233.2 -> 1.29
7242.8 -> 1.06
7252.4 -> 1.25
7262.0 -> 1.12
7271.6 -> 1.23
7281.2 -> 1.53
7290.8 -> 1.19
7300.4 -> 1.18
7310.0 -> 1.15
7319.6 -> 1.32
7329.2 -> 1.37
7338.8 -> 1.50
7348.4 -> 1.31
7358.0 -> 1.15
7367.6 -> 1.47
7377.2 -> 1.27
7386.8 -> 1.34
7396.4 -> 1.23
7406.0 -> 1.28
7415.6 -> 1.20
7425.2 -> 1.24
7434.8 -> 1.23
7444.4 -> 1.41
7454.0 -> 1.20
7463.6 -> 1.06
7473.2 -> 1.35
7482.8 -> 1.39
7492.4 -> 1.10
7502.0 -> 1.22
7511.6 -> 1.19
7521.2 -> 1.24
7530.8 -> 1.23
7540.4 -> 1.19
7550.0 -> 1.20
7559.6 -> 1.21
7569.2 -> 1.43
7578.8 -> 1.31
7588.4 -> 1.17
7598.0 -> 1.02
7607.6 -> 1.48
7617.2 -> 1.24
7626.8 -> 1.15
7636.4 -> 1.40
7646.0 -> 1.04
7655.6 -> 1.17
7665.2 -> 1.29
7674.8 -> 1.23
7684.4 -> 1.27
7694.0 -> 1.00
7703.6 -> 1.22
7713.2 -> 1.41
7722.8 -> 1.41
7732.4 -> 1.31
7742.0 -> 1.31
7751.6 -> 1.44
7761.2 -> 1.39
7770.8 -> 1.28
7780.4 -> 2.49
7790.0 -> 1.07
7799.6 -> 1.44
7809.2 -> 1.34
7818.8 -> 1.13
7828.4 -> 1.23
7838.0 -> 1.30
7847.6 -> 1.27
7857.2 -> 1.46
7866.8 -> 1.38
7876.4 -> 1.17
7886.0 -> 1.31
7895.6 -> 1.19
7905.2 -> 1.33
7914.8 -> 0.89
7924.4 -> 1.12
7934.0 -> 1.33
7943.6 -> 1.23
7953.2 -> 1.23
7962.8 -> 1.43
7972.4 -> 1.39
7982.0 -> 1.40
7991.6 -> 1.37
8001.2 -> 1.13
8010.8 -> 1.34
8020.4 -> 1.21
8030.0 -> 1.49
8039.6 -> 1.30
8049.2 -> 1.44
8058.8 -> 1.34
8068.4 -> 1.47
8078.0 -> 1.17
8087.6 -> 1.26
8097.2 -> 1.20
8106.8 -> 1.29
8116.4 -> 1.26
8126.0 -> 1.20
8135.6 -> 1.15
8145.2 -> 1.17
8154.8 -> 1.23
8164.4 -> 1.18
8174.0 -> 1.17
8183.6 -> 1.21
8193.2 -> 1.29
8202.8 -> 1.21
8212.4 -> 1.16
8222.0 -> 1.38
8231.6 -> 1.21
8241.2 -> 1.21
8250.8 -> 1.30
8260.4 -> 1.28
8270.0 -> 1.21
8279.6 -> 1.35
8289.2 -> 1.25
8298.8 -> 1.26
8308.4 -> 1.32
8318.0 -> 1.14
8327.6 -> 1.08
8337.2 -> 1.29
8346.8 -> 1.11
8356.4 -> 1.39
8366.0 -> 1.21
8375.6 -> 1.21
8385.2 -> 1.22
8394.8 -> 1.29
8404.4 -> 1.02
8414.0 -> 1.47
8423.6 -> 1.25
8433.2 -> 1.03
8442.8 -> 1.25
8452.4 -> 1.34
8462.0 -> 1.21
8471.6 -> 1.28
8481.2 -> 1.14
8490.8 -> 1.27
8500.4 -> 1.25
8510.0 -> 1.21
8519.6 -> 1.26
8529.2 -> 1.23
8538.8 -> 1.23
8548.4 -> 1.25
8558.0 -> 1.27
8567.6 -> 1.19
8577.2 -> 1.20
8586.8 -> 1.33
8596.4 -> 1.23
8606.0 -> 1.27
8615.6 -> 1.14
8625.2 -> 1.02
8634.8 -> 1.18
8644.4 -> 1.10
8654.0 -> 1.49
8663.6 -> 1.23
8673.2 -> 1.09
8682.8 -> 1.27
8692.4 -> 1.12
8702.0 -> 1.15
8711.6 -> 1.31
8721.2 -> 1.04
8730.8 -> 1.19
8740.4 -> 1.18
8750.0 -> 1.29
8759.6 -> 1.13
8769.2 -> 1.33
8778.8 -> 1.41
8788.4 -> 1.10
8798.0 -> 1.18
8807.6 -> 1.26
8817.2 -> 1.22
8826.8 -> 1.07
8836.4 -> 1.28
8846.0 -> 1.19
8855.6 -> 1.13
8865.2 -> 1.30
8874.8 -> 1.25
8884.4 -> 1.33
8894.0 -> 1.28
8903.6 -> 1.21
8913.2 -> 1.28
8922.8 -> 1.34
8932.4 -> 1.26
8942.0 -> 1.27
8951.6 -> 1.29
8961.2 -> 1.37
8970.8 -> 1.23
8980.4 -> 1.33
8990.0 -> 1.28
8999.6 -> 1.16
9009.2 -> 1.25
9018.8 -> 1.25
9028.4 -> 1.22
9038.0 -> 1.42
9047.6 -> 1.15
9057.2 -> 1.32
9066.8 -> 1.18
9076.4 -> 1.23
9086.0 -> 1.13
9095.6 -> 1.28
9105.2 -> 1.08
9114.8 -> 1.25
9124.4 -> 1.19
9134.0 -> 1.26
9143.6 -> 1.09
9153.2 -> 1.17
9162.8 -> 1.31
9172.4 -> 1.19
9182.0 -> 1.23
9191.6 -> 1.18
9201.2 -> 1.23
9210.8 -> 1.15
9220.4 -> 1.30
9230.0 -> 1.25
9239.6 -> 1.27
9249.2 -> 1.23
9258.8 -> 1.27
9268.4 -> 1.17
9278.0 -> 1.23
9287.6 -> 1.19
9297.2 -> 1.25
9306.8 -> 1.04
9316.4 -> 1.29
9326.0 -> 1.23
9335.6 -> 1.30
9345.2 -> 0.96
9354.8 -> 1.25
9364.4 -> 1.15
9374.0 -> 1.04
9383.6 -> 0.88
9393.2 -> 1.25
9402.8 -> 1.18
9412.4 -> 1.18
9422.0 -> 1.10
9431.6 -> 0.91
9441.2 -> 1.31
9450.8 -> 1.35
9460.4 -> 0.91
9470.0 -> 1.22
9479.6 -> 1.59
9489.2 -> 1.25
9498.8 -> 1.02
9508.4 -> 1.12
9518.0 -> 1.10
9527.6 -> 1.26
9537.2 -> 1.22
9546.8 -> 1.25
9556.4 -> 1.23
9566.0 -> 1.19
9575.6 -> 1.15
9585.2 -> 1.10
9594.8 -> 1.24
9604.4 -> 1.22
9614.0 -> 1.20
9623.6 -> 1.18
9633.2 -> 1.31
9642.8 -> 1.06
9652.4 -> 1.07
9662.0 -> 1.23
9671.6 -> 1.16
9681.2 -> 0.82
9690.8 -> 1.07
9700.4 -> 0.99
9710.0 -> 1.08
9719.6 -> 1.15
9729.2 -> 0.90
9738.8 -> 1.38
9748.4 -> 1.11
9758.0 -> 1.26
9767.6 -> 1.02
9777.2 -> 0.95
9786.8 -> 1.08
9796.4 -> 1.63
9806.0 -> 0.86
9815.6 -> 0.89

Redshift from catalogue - 0.18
